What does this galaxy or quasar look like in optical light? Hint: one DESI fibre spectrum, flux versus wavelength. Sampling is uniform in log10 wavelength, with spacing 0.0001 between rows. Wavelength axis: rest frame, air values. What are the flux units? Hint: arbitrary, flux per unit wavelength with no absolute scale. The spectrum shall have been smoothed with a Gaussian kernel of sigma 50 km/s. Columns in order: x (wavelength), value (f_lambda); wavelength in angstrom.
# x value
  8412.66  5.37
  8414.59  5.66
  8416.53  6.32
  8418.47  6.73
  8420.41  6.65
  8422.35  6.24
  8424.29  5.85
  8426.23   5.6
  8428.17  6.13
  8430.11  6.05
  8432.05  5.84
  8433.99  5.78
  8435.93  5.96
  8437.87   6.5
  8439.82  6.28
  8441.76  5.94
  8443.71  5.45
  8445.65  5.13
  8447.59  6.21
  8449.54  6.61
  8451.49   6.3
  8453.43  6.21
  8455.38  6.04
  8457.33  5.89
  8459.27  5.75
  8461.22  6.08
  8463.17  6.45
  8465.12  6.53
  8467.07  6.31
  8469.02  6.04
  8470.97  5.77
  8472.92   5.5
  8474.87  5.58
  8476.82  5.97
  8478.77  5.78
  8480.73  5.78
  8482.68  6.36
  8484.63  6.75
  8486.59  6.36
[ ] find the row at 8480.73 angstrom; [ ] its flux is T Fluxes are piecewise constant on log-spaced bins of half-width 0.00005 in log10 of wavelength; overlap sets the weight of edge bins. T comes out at 5.78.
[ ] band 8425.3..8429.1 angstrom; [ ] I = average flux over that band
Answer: 5.87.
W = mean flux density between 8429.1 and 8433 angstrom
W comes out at 5.95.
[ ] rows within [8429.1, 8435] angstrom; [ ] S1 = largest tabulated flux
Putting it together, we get 6.05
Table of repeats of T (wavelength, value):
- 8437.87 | 6.5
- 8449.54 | 6.61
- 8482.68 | 6.36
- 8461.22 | 6.08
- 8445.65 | 5.13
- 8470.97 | 5.77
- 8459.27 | 5.75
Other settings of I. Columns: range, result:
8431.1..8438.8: 6.02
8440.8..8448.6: 5.69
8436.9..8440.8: 6.39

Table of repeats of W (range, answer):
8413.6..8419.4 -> 6.23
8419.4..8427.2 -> 6.09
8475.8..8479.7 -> 5.88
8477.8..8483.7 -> 5.98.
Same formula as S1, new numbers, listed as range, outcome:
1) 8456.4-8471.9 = 6.53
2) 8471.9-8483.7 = 6.36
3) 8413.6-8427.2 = 6.73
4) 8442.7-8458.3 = 6.61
